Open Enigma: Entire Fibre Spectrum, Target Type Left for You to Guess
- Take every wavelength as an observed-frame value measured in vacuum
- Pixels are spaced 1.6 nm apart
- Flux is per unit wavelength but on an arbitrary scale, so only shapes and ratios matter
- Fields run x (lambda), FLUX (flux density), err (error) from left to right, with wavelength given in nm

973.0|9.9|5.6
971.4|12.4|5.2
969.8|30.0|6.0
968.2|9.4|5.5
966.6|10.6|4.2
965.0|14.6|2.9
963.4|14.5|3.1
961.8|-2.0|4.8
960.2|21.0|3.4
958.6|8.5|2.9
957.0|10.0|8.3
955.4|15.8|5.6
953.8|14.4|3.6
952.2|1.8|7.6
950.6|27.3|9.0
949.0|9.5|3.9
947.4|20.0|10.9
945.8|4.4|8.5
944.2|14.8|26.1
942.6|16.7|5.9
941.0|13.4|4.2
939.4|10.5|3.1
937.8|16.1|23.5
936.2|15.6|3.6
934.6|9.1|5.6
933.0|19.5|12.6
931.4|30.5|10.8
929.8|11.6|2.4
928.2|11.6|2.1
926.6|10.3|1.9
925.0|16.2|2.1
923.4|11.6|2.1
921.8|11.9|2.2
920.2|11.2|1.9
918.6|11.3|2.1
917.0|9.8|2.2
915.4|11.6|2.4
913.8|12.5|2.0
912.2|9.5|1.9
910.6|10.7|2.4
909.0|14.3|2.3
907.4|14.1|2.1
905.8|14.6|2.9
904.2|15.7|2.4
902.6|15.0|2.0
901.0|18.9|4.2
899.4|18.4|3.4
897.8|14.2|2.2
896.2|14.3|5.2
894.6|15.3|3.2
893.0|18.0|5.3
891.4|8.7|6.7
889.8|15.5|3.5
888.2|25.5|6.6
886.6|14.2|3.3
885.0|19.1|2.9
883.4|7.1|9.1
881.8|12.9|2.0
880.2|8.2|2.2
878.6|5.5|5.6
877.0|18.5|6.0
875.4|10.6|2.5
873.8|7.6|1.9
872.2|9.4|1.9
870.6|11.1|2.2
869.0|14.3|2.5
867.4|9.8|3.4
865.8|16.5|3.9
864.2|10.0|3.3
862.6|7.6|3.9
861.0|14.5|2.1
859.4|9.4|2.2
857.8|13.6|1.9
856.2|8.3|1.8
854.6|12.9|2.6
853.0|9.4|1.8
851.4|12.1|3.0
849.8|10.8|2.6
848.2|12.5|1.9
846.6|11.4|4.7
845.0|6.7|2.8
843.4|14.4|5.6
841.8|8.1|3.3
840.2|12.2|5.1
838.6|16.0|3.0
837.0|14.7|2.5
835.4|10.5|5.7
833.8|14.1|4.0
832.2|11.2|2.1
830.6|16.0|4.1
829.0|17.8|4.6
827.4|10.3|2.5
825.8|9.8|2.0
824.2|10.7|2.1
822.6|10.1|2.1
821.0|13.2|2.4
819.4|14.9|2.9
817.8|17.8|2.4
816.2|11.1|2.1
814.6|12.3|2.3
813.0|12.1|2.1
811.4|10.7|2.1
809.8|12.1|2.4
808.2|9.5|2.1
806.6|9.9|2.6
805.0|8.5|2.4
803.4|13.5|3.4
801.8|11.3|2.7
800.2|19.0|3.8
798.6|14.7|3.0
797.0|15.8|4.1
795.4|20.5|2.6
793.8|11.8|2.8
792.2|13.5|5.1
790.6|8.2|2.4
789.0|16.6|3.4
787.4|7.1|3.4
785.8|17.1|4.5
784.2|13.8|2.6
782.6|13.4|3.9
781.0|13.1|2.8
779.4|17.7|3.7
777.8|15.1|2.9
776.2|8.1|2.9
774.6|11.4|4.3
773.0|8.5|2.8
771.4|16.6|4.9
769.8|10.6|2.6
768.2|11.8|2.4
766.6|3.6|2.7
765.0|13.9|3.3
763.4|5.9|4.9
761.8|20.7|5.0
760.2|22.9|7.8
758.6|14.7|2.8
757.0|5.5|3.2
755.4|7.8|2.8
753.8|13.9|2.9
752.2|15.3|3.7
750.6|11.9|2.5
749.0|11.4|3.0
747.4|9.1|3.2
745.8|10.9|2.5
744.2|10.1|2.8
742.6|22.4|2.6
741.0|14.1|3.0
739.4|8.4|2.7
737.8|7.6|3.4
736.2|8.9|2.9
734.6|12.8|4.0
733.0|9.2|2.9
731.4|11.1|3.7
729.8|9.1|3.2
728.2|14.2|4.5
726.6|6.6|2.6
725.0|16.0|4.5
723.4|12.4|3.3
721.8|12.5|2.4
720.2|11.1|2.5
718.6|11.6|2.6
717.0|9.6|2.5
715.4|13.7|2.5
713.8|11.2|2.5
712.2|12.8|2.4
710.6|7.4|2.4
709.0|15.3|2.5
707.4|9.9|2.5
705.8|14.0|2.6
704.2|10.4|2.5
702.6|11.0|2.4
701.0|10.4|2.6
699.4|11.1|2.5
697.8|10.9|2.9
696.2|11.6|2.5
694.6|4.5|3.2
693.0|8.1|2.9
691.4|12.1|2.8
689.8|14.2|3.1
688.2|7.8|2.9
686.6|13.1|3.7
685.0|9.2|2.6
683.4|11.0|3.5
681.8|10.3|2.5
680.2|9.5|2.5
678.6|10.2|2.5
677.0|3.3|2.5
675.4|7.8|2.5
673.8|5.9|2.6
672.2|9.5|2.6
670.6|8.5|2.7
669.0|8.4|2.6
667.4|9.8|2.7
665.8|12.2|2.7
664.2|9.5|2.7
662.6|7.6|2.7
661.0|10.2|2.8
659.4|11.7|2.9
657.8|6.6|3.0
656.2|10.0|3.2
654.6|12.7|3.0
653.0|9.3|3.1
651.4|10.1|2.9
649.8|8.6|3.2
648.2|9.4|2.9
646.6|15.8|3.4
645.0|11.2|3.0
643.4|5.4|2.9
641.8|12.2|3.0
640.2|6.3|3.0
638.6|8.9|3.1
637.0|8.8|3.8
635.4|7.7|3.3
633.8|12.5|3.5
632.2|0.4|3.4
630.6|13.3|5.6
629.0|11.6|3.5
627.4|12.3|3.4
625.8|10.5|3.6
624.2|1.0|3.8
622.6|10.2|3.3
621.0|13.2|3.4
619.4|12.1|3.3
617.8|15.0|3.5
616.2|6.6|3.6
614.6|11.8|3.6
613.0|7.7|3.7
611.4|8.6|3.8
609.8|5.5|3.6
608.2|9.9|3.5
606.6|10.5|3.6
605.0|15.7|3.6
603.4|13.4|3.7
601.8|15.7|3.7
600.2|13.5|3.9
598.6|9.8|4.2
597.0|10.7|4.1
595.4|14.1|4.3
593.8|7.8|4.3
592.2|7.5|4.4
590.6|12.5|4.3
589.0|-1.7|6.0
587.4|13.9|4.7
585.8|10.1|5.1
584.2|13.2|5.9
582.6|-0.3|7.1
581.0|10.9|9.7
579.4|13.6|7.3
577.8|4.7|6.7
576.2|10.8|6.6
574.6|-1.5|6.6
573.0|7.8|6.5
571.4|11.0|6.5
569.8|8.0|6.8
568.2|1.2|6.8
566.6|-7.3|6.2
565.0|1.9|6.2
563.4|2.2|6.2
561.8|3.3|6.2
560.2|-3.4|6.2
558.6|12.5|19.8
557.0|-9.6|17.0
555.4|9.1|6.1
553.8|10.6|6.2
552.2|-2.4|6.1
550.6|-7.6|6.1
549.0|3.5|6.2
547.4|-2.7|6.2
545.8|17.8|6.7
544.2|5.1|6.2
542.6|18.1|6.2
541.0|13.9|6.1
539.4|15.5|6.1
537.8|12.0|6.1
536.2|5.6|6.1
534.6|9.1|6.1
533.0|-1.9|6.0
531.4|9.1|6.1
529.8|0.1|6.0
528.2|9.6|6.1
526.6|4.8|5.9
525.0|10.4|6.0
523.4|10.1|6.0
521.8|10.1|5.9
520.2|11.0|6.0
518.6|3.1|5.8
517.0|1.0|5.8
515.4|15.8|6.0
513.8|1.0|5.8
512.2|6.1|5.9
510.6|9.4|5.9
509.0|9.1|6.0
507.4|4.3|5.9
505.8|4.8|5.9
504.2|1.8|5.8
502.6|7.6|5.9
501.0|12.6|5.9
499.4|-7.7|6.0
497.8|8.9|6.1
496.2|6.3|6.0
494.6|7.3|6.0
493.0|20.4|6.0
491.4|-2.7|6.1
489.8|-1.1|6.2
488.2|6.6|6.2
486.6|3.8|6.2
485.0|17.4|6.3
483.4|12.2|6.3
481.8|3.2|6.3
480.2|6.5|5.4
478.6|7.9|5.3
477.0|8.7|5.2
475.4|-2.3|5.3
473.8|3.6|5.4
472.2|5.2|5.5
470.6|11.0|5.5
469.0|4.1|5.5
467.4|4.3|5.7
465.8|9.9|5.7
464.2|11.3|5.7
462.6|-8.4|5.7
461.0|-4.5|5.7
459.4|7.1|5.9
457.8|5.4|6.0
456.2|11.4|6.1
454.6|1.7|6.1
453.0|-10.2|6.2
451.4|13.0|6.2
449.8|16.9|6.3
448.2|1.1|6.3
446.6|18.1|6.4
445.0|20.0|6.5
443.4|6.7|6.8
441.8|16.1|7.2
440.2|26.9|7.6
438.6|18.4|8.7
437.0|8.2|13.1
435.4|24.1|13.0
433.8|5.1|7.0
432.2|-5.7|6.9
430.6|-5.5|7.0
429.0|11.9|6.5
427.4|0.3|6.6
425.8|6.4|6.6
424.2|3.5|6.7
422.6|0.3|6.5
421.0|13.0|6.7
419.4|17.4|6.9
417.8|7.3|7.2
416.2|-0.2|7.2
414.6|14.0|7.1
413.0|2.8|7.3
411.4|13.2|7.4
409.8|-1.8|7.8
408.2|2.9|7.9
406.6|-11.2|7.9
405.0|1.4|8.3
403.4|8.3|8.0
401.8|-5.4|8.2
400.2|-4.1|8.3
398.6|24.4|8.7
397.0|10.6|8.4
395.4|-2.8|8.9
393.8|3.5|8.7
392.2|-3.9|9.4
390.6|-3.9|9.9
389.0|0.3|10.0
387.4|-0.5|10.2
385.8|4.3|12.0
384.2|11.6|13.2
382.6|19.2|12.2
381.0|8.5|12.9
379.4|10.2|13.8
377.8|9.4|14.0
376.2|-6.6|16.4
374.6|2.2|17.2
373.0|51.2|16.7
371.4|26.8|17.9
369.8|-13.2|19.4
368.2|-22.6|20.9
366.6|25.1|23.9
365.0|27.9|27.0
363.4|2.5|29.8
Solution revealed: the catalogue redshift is 0.30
